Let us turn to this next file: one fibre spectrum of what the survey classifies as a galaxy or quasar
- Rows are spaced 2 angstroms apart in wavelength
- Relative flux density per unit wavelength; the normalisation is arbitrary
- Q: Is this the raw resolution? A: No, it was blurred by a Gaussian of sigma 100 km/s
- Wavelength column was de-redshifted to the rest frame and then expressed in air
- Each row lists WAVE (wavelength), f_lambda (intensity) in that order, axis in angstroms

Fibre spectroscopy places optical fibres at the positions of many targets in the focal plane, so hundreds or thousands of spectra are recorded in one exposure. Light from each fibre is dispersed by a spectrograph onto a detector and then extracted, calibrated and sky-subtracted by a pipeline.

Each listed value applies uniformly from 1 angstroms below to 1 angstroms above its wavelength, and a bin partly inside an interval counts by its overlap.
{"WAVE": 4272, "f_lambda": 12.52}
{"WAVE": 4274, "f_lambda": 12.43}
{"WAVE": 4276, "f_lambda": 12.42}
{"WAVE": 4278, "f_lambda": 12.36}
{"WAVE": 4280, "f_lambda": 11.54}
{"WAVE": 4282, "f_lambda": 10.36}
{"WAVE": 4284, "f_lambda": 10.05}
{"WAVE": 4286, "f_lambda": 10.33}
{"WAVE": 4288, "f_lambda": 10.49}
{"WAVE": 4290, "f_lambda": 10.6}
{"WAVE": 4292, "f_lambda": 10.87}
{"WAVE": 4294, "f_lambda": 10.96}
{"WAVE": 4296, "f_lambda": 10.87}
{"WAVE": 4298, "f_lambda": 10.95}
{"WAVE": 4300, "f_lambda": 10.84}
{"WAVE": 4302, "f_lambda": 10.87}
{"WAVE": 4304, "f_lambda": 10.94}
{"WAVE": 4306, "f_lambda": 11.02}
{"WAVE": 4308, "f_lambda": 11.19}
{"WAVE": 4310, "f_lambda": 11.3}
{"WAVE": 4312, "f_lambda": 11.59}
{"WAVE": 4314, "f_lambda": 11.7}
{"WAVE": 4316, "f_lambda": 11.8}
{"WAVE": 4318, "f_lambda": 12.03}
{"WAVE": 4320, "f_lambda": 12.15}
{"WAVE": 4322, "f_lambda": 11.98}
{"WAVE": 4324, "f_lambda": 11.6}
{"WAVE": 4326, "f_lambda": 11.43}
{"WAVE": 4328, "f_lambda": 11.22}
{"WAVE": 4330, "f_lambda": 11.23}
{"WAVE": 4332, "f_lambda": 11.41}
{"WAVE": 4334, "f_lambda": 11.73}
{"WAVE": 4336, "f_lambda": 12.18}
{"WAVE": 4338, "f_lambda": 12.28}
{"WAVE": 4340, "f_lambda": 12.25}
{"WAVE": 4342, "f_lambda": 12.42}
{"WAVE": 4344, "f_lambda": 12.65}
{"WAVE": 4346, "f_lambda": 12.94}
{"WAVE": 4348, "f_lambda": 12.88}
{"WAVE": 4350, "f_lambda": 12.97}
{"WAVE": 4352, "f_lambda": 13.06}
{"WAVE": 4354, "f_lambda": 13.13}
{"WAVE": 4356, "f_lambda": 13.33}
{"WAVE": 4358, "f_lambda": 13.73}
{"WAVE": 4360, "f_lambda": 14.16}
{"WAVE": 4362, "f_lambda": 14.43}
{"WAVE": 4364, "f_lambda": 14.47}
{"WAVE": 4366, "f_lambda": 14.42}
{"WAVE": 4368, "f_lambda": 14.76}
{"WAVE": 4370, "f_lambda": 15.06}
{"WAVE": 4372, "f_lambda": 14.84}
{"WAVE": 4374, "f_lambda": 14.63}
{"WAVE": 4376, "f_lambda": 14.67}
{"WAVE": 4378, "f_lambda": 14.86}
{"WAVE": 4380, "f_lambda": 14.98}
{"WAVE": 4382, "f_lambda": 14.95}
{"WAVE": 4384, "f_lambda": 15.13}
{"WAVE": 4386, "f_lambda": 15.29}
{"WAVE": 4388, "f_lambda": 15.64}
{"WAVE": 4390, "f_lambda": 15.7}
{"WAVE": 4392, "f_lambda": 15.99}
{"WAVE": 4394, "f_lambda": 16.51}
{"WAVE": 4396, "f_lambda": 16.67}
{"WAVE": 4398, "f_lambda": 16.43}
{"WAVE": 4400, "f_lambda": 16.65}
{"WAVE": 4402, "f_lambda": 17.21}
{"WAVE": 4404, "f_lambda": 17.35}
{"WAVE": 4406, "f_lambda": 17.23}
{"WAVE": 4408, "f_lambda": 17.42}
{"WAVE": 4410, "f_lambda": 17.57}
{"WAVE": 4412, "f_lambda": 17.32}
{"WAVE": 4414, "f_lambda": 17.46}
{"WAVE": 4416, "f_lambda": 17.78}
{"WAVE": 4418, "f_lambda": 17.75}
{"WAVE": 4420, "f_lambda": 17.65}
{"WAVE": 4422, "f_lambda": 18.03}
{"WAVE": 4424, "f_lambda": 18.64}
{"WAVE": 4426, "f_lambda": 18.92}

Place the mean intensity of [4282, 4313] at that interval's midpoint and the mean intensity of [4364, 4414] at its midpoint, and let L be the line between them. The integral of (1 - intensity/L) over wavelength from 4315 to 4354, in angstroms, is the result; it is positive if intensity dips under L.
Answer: 2.2 angstroms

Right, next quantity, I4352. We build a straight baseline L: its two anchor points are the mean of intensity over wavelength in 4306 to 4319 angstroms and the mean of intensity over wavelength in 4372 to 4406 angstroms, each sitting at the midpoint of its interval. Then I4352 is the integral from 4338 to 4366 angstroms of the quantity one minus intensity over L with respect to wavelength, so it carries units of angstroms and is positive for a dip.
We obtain 1.0 angstroms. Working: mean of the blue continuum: 11.6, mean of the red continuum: 15.8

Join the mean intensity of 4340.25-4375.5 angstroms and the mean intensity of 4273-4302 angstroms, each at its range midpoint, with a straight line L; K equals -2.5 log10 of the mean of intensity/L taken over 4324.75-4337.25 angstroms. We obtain 0.105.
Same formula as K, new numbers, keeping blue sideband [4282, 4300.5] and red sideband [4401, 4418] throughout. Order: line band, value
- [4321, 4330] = 0.10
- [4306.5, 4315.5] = 0.03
